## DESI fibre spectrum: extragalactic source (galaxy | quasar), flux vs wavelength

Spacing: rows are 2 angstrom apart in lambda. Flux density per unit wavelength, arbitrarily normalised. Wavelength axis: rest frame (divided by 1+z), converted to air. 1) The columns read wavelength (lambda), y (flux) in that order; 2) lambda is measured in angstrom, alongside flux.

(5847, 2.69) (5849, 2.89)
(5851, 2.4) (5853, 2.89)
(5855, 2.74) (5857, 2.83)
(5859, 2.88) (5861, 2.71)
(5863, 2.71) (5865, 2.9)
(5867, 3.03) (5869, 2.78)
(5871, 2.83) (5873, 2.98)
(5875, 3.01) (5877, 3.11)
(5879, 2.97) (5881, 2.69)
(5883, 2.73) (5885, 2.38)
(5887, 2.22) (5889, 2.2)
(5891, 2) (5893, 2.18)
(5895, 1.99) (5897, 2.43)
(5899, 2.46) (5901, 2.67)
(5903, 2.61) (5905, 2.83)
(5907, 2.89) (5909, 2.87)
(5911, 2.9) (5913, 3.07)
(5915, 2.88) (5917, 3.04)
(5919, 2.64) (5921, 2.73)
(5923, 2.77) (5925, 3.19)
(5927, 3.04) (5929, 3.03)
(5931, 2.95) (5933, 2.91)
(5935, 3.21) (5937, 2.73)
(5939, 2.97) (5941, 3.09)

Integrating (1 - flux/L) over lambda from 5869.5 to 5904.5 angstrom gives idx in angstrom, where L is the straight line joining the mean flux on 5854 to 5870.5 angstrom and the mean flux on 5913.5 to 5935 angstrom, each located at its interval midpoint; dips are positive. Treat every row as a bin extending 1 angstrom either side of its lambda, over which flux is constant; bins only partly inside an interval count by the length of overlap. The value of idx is 3.7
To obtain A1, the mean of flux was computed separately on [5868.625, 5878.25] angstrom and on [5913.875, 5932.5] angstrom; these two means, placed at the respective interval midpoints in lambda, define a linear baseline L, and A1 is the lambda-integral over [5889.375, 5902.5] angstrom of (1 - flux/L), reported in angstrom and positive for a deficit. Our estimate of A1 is 2.9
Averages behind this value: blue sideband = 2.95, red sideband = 2.92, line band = 2.3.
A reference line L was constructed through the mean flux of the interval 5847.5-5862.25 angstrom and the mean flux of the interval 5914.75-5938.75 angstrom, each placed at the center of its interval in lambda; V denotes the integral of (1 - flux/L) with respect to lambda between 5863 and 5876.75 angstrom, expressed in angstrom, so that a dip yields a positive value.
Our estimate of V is -0.6 angstrom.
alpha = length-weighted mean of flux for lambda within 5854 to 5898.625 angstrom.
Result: 2.65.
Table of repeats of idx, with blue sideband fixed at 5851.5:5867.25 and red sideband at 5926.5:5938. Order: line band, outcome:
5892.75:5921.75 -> 2.3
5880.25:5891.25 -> 1.9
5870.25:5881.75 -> -0.4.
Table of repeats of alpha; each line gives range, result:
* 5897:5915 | 2.77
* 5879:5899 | 2.35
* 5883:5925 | 2.61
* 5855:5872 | 2.83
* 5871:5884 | 2.91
